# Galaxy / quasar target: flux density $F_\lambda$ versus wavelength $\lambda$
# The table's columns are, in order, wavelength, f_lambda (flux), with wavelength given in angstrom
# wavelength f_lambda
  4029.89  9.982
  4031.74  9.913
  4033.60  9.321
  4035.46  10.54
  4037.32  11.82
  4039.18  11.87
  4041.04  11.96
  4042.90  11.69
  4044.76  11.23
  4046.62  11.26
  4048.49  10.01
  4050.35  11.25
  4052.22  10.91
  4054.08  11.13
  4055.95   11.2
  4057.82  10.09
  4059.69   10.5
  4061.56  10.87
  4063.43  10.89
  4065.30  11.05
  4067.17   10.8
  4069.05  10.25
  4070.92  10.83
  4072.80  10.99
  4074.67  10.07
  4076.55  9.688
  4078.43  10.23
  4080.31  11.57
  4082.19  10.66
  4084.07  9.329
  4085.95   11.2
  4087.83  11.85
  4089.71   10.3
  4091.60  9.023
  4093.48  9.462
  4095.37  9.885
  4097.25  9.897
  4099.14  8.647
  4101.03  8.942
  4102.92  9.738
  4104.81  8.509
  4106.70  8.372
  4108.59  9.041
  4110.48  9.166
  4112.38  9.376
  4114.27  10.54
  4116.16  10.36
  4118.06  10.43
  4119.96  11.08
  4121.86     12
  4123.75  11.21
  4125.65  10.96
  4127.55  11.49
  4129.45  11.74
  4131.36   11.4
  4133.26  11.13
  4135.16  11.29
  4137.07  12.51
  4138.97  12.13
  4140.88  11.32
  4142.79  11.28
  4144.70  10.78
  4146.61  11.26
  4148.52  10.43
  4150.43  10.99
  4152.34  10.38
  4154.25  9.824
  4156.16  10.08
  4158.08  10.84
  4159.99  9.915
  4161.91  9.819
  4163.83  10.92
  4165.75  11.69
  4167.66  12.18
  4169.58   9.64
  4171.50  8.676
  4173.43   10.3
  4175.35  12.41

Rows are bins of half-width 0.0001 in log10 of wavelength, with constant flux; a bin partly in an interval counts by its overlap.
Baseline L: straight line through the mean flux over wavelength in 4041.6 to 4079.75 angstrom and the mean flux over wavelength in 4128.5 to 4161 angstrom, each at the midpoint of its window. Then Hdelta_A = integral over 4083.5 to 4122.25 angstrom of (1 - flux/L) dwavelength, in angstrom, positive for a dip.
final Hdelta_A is 3.7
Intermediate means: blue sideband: 10.8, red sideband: 11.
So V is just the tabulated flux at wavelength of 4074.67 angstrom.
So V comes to 10.07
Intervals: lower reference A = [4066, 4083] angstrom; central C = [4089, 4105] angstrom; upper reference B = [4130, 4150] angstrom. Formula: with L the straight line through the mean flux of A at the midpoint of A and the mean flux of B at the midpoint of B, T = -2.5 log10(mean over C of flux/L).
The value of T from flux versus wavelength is 0.15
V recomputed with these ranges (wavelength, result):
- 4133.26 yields 11.13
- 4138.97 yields 12.13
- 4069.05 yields 10.25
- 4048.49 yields 10.01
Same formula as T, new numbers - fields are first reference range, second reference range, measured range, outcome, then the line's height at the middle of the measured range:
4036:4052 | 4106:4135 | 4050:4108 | 0.08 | 11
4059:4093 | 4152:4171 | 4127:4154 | -0.07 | 10.5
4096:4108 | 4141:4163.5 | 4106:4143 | -0.12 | 9.72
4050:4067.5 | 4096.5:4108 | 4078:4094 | -0.08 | 9.7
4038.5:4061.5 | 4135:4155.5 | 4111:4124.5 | 0.04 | 11.1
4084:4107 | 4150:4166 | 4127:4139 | -0.15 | 10.1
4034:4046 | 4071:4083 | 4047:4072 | 0.02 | 11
